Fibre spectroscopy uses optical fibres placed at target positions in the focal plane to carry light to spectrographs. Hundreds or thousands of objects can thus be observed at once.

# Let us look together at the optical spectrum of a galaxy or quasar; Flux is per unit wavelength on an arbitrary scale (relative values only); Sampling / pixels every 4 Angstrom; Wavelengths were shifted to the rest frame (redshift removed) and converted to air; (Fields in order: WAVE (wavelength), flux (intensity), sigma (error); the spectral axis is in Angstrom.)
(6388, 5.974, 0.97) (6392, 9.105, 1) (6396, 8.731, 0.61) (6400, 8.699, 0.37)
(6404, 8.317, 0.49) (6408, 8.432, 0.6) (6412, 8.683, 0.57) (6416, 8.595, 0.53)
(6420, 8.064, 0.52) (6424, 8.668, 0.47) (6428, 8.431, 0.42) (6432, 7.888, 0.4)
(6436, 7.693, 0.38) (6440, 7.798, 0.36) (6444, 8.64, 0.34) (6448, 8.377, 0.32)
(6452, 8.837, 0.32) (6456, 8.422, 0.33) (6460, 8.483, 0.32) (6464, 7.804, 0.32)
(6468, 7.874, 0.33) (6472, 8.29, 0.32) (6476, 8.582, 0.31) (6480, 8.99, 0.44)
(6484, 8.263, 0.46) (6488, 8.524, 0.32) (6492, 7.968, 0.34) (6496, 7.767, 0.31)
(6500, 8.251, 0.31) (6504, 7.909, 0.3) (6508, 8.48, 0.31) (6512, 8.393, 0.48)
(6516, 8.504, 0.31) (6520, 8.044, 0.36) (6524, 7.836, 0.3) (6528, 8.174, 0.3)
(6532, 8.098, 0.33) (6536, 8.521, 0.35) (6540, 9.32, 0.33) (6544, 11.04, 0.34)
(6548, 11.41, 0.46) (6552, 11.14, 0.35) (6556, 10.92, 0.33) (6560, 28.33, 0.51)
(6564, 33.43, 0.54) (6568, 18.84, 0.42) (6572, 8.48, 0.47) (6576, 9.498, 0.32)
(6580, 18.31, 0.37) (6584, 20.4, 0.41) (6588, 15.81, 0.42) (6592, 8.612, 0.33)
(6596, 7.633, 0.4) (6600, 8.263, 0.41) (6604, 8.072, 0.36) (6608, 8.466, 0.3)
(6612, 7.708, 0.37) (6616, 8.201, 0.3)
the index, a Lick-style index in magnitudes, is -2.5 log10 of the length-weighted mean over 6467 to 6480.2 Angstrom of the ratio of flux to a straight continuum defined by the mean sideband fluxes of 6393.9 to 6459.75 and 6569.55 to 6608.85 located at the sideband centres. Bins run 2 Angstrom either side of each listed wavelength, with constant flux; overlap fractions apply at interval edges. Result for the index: 0.11 mag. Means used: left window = 8.4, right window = 11.5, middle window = 8.4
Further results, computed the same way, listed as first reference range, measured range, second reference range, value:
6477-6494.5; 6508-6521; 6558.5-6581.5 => 0.40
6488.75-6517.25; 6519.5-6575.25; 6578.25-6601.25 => -0.19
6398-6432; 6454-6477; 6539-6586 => 0.32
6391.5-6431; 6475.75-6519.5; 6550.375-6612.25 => 0.34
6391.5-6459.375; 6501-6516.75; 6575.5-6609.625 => 0.21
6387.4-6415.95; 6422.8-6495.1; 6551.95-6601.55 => 0.28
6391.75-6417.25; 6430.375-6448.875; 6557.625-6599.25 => 0.26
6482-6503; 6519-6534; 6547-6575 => 0.50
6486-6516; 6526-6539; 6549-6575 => 0.50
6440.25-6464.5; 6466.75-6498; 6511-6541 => 0.01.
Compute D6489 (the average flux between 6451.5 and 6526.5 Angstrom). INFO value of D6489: 8.26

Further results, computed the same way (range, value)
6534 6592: 15.2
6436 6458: 8.35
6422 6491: 8.32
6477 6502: 8.31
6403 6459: 8.35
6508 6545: 8.58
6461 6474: 8.03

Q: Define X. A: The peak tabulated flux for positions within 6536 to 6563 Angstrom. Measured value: 28.33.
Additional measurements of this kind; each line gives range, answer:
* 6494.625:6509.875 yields 8.48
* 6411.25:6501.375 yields 8.99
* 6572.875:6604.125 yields 20.4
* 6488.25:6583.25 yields 33.43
